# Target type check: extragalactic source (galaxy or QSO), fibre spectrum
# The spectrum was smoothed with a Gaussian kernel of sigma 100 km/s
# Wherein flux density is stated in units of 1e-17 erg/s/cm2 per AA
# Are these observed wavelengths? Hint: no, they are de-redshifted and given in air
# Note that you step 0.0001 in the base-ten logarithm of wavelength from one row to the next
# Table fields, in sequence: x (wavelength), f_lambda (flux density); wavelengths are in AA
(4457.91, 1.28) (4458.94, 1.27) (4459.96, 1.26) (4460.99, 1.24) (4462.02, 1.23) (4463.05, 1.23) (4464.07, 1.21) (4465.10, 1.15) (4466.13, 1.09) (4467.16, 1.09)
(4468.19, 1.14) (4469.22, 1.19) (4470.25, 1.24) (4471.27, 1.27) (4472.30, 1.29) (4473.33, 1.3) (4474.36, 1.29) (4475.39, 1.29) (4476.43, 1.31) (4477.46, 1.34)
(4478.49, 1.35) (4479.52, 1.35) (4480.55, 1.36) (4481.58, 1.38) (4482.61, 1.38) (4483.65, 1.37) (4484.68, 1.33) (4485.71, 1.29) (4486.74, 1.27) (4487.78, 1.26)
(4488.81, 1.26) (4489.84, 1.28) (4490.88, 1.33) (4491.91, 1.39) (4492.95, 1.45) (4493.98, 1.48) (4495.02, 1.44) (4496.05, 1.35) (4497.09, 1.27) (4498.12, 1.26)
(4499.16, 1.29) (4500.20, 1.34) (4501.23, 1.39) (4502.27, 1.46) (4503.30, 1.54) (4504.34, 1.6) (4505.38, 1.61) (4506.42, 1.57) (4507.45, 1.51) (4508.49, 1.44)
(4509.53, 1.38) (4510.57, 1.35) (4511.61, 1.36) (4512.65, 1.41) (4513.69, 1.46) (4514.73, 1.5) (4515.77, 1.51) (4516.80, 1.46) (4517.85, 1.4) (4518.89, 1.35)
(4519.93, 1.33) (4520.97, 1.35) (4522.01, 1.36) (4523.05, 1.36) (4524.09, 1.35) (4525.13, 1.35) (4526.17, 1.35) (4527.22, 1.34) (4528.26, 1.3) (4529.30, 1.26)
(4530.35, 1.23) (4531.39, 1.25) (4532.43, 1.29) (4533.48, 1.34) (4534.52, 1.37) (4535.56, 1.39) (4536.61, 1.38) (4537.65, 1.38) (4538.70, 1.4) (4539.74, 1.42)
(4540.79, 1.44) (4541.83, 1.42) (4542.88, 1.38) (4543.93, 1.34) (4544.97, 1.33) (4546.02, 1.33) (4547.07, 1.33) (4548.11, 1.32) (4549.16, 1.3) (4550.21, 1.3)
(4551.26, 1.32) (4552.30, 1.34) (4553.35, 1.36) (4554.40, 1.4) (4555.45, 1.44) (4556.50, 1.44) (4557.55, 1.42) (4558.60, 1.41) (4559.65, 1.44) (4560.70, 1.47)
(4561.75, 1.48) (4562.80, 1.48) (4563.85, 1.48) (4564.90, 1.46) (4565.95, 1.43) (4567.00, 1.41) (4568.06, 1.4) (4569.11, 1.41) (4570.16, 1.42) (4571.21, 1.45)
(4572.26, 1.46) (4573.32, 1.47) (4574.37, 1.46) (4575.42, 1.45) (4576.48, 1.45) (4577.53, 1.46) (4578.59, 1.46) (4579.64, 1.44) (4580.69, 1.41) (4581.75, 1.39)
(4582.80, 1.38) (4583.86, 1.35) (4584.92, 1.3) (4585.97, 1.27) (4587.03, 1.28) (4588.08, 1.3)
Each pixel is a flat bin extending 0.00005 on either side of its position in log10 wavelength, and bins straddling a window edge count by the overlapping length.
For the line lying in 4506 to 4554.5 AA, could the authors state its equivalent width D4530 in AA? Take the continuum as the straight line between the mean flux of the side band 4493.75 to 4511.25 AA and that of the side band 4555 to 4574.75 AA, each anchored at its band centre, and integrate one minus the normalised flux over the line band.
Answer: 2.2 AA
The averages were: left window 1.43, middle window 1.37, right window 1.44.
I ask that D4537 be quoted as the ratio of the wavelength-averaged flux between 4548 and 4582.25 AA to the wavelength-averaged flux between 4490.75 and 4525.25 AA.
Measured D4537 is 1.0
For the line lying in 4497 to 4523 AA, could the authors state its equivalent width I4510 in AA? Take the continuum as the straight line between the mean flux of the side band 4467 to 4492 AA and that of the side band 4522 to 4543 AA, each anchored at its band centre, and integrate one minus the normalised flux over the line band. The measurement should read -1.9 AA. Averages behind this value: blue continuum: 1.3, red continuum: 1.35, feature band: 1.42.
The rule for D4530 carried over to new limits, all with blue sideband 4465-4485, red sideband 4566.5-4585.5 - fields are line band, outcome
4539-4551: 0.2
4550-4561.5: -0.1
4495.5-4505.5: -0.7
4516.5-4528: -0.1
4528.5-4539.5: 0.2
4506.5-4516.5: -0.9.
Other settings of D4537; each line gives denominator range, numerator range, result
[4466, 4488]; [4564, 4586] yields 1.11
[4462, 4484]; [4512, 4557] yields 1.08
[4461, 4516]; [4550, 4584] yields 1.06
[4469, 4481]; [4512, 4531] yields 1.05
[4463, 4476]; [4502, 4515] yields 1.22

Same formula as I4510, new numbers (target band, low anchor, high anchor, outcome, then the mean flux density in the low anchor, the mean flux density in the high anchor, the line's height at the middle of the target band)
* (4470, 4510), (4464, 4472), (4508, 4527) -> -3.06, 1.17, 1.39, 1.27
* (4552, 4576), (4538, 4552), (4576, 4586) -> -0.99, 1.36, 1.4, 1.38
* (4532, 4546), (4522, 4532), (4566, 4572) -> -0.32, 1.31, 1.42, 1.34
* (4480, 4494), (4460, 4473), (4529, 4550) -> -1.11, 1.2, 1.35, 1.24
